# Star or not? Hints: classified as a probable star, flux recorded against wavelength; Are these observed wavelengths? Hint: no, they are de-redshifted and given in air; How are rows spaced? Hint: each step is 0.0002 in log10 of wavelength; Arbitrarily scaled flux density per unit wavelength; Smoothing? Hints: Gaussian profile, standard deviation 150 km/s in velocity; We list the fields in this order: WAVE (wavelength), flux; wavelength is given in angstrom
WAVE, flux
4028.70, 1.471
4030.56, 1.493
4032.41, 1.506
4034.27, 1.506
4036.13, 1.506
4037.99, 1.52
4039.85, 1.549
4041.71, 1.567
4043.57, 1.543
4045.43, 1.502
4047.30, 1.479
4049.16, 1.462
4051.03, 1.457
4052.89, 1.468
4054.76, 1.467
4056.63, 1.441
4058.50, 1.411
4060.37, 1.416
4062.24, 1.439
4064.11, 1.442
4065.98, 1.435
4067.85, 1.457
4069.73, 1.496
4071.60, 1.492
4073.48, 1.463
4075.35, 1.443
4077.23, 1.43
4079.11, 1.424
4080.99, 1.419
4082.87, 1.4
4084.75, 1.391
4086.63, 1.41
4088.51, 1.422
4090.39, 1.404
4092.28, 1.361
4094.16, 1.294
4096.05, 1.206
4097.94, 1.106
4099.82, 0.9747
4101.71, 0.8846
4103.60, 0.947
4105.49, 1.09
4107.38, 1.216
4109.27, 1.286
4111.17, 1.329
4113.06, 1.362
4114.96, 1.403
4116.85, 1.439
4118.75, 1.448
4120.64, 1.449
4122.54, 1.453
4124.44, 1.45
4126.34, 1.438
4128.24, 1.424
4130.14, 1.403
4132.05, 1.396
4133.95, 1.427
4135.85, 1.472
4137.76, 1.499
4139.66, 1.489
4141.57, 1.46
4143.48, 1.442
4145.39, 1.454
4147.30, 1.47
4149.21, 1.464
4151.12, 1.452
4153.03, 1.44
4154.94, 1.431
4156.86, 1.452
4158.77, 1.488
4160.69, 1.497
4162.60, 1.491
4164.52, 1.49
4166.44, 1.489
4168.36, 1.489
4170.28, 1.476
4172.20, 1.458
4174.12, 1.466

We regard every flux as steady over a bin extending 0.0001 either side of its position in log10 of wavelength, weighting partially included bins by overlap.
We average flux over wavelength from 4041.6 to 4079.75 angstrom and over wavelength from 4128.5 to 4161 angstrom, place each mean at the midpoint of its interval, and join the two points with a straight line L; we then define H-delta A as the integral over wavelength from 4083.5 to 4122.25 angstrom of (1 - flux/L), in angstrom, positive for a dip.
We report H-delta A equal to 4.8 angstrom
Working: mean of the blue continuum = 1.46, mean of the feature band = 1.28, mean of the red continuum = 1.45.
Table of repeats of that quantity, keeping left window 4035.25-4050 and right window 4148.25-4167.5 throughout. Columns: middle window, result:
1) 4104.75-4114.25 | 1.4 angstrom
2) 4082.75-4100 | 2.2 angstrom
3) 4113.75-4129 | 0.5 angstrom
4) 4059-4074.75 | 0.6 angstrom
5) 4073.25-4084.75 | 0.6 angstrom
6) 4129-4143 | 0.3 angstrom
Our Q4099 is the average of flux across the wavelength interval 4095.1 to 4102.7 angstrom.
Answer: 1.04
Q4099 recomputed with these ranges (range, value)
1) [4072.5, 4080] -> 1.44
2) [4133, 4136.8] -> 1.45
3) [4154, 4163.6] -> 1.47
